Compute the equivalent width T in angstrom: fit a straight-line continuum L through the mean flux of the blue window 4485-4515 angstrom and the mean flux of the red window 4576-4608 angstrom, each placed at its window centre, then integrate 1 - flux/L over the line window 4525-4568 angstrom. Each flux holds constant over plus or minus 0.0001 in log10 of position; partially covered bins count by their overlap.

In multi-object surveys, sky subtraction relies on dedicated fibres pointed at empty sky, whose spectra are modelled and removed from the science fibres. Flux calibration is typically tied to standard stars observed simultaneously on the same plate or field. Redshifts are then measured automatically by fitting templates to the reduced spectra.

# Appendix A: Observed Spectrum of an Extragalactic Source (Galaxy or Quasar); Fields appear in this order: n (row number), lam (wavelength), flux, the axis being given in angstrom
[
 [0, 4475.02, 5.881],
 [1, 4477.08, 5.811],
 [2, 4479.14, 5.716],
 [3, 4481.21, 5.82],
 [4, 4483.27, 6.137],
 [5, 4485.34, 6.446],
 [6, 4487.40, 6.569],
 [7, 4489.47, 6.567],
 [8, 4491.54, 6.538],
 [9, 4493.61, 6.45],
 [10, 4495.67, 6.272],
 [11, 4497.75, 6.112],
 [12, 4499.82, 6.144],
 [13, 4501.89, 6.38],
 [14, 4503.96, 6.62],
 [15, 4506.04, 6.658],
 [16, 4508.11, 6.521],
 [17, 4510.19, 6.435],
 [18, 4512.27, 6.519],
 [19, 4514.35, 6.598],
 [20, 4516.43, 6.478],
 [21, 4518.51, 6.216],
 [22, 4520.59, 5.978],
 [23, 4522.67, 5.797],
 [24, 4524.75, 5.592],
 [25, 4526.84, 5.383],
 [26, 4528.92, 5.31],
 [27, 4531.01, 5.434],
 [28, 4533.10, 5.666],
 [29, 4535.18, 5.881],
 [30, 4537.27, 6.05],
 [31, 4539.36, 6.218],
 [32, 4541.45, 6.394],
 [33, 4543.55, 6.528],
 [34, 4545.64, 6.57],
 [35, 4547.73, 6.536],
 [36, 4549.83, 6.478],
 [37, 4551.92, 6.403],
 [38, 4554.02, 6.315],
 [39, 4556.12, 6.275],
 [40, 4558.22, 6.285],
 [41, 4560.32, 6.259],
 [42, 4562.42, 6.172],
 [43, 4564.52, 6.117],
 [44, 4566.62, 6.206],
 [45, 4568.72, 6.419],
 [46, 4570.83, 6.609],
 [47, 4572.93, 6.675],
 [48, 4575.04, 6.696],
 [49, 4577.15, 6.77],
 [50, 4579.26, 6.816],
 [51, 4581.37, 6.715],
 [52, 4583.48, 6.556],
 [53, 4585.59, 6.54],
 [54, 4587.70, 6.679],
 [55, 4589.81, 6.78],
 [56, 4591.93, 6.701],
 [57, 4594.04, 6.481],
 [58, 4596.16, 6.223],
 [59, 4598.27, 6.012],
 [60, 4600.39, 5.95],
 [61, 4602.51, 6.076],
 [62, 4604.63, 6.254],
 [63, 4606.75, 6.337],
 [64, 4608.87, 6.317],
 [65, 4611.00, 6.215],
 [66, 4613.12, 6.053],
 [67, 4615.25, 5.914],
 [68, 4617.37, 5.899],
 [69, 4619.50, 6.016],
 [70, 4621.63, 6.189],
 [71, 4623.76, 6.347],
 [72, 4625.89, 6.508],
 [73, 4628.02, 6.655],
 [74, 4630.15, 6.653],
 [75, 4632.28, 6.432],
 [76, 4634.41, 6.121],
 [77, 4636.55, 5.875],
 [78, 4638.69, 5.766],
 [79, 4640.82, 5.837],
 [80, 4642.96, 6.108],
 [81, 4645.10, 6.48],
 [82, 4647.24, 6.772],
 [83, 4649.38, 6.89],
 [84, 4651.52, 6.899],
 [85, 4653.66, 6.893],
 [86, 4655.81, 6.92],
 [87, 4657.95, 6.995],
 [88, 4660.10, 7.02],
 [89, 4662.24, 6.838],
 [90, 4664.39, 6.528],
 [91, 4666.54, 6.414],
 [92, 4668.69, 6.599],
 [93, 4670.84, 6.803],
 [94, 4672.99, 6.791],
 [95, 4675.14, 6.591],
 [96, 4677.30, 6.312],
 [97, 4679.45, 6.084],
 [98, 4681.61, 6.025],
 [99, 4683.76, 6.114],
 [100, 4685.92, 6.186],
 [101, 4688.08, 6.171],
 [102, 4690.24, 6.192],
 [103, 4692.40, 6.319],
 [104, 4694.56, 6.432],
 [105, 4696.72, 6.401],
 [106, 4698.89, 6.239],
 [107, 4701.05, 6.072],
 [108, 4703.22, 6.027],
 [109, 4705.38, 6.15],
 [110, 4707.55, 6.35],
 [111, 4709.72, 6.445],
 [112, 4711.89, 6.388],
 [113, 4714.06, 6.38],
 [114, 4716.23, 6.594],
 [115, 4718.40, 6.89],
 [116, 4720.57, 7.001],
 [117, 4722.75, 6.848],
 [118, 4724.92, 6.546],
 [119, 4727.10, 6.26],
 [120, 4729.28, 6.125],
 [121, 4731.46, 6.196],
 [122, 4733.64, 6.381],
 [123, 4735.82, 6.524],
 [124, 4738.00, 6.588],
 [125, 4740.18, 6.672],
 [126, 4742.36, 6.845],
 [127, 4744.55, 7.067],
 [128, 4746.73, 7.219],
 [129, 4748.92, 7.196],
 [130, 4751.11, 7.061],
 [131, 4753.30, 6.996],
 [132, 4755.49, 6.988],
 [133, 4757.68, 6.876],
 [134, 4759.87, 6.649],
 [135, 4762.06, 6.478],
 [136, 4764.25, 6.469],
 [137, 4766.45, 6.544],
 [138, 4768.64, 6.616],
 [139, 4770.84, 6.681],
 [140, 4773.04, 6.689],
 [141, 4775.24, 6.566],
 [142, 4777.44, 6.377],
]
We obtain 2.3 angstrom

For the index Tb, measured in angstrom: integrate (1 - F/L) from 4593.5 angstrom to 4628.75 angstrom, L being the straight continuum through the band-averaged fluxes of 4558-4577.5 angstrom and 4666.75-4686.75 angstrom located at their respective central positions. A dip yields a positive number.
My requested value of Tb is 1.2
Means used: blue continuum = 6.41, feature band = 6.19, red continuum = 6.39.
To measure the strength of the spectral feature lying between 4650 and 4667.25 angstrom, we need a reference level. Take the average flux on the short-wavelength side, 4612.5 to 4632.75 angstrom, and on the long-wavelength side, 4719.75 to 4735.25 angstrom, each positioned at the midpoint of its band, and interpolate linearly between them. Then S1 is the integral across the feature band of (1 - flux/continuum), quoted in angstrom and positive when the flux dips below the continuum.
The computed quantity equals -1.33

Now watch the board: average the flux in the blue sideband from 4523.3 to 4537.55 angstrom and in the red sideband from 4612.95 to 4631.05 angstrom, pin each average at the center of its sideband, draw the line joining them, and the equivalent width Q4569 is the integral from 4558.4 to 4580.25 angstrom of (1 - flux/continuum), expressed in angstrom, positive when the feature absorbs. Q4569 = -2.18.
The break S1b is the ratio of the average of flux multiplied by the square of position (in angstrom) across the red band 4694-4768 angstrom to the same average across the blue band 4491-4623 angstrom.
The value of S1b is 1.13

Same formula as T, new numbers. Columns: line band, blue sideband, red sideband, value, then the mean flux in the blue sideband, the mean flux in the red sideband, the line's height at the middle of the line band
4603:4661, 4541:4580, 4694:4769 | 1.12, 6.45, 6.59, 6.5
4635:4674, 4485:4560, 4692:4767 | -0.71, 6.24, 6.58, 6.46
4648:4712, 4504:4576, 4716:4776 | 0.75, 6.23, 6.7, 6.55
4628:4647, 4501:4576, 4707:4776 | 0.68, 6.24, 6.66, 6.45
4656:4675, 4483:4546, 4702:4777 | -0.77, 6.2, 6.62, 6.49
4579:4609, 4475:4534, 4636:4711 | -0.63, 6.14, 6.42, 6.29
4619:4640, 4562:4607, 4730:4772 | 0.87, 6.45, 6.73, 6.53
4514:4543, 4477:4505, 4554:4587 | 2.02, 6.27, 6.47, 6.37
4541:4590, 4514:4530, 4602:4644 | -3.86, 5.89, 6.18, 6.01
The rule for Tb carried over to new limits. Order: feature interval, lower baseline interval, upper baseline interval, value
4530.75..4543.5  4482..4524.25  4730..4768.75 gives 0.8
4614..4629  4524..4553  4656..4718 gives 0.1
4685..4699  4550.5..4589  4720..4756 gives 0.8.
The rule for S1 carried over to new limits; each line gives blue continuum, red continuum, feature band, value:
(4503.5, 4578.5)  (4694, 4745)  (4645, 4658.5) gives -1.0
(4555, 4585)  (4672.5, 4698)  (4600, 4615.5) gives 0.6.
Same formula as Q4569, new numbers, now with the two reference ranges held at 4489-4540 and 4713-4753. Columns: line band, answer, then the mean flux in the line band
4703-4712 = 0.5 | 6.28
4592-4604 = 0.3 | 6.2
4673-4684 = 0.5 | 6.29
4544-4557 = -0.4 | 6.44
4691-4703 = 0.6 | 6.27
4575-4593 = -1.1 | 6.69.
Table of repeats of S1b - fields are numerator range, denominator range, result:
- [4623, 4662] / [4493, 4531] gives 1.12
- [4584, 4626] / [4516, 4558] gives 1.06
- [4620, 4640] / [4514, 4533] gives 1.13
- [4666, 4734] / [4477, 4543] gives 1.13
